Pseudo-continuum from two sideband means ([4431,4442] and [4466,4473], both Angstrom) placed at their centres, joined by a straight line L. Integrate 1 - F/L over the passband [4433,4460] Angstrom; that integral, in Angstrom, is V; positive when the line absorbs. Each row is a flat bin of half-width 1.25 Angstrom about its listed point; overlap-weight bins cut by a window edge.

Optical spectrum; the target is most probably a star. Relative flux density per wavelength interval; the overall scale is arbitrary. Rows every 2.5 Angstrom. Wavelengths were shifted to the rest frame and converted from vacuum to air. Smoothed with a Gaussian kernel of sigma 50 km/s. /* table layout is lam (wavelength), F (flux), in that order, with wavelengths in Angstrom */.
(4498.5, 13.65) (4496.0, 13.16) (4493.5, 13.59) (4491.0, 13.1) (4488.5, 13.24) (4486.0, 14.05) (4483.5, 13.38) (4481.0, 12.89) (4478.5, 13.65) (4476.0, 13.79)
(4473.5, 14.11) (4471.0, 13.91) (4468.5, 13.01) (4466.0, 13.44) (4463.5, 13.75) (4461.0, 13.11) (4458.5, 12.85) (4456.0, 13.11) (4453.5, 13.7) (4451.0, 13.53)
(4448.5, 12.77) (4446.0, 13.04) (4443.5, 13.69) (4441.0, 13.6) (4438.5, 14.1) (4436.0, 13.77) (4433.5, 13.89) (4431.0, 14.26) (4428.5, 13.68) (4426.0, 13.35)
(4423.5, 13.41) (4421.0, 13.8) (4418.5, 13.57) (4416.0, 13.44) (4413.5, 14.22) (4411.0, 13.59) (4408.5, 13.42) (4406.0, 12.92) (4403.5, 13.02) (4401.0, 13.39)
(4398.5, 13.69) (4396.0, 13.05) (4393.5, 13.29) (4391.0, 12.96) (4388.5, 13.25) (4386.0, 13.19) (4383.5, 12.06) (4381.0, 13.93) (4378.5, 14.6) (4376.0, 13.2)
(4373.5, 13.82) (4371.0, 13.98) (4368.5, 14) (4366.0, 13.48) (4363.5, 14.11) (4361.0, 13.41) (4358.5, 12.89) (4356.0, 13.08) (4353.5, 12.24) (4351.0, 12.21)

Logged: 0.7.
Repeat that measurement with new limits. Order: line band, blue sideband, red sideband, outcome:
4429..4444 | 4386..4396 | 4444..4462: -0.8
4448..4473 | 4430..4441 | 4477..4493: 0.6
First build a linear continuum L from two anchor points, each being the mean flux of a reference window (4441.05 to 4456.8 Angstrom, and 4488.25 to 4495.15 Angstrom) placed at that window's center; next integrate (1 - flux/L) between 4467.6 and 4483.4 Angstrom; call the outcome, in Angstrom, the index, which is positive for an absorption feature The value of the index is -0.28 Angstrom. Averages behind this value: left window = 13.3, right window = 13.3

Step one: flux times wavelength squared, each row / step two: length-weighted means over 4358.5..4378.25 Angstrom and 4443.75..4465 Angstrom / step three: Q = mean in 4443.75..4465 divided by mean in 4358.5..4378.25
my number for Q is 1.01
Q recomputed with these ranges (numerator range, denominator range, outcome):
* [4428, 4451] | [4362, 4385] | 1.03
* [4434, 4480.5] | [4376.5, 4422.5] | 1.03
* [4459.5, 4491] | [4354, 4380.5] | 1.04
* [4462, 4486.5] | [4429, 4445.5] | 1.00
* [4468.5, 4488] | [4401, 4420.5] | 1.04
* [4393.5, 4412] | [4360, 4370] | 0.98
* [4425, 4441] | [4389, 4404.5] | 1.06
